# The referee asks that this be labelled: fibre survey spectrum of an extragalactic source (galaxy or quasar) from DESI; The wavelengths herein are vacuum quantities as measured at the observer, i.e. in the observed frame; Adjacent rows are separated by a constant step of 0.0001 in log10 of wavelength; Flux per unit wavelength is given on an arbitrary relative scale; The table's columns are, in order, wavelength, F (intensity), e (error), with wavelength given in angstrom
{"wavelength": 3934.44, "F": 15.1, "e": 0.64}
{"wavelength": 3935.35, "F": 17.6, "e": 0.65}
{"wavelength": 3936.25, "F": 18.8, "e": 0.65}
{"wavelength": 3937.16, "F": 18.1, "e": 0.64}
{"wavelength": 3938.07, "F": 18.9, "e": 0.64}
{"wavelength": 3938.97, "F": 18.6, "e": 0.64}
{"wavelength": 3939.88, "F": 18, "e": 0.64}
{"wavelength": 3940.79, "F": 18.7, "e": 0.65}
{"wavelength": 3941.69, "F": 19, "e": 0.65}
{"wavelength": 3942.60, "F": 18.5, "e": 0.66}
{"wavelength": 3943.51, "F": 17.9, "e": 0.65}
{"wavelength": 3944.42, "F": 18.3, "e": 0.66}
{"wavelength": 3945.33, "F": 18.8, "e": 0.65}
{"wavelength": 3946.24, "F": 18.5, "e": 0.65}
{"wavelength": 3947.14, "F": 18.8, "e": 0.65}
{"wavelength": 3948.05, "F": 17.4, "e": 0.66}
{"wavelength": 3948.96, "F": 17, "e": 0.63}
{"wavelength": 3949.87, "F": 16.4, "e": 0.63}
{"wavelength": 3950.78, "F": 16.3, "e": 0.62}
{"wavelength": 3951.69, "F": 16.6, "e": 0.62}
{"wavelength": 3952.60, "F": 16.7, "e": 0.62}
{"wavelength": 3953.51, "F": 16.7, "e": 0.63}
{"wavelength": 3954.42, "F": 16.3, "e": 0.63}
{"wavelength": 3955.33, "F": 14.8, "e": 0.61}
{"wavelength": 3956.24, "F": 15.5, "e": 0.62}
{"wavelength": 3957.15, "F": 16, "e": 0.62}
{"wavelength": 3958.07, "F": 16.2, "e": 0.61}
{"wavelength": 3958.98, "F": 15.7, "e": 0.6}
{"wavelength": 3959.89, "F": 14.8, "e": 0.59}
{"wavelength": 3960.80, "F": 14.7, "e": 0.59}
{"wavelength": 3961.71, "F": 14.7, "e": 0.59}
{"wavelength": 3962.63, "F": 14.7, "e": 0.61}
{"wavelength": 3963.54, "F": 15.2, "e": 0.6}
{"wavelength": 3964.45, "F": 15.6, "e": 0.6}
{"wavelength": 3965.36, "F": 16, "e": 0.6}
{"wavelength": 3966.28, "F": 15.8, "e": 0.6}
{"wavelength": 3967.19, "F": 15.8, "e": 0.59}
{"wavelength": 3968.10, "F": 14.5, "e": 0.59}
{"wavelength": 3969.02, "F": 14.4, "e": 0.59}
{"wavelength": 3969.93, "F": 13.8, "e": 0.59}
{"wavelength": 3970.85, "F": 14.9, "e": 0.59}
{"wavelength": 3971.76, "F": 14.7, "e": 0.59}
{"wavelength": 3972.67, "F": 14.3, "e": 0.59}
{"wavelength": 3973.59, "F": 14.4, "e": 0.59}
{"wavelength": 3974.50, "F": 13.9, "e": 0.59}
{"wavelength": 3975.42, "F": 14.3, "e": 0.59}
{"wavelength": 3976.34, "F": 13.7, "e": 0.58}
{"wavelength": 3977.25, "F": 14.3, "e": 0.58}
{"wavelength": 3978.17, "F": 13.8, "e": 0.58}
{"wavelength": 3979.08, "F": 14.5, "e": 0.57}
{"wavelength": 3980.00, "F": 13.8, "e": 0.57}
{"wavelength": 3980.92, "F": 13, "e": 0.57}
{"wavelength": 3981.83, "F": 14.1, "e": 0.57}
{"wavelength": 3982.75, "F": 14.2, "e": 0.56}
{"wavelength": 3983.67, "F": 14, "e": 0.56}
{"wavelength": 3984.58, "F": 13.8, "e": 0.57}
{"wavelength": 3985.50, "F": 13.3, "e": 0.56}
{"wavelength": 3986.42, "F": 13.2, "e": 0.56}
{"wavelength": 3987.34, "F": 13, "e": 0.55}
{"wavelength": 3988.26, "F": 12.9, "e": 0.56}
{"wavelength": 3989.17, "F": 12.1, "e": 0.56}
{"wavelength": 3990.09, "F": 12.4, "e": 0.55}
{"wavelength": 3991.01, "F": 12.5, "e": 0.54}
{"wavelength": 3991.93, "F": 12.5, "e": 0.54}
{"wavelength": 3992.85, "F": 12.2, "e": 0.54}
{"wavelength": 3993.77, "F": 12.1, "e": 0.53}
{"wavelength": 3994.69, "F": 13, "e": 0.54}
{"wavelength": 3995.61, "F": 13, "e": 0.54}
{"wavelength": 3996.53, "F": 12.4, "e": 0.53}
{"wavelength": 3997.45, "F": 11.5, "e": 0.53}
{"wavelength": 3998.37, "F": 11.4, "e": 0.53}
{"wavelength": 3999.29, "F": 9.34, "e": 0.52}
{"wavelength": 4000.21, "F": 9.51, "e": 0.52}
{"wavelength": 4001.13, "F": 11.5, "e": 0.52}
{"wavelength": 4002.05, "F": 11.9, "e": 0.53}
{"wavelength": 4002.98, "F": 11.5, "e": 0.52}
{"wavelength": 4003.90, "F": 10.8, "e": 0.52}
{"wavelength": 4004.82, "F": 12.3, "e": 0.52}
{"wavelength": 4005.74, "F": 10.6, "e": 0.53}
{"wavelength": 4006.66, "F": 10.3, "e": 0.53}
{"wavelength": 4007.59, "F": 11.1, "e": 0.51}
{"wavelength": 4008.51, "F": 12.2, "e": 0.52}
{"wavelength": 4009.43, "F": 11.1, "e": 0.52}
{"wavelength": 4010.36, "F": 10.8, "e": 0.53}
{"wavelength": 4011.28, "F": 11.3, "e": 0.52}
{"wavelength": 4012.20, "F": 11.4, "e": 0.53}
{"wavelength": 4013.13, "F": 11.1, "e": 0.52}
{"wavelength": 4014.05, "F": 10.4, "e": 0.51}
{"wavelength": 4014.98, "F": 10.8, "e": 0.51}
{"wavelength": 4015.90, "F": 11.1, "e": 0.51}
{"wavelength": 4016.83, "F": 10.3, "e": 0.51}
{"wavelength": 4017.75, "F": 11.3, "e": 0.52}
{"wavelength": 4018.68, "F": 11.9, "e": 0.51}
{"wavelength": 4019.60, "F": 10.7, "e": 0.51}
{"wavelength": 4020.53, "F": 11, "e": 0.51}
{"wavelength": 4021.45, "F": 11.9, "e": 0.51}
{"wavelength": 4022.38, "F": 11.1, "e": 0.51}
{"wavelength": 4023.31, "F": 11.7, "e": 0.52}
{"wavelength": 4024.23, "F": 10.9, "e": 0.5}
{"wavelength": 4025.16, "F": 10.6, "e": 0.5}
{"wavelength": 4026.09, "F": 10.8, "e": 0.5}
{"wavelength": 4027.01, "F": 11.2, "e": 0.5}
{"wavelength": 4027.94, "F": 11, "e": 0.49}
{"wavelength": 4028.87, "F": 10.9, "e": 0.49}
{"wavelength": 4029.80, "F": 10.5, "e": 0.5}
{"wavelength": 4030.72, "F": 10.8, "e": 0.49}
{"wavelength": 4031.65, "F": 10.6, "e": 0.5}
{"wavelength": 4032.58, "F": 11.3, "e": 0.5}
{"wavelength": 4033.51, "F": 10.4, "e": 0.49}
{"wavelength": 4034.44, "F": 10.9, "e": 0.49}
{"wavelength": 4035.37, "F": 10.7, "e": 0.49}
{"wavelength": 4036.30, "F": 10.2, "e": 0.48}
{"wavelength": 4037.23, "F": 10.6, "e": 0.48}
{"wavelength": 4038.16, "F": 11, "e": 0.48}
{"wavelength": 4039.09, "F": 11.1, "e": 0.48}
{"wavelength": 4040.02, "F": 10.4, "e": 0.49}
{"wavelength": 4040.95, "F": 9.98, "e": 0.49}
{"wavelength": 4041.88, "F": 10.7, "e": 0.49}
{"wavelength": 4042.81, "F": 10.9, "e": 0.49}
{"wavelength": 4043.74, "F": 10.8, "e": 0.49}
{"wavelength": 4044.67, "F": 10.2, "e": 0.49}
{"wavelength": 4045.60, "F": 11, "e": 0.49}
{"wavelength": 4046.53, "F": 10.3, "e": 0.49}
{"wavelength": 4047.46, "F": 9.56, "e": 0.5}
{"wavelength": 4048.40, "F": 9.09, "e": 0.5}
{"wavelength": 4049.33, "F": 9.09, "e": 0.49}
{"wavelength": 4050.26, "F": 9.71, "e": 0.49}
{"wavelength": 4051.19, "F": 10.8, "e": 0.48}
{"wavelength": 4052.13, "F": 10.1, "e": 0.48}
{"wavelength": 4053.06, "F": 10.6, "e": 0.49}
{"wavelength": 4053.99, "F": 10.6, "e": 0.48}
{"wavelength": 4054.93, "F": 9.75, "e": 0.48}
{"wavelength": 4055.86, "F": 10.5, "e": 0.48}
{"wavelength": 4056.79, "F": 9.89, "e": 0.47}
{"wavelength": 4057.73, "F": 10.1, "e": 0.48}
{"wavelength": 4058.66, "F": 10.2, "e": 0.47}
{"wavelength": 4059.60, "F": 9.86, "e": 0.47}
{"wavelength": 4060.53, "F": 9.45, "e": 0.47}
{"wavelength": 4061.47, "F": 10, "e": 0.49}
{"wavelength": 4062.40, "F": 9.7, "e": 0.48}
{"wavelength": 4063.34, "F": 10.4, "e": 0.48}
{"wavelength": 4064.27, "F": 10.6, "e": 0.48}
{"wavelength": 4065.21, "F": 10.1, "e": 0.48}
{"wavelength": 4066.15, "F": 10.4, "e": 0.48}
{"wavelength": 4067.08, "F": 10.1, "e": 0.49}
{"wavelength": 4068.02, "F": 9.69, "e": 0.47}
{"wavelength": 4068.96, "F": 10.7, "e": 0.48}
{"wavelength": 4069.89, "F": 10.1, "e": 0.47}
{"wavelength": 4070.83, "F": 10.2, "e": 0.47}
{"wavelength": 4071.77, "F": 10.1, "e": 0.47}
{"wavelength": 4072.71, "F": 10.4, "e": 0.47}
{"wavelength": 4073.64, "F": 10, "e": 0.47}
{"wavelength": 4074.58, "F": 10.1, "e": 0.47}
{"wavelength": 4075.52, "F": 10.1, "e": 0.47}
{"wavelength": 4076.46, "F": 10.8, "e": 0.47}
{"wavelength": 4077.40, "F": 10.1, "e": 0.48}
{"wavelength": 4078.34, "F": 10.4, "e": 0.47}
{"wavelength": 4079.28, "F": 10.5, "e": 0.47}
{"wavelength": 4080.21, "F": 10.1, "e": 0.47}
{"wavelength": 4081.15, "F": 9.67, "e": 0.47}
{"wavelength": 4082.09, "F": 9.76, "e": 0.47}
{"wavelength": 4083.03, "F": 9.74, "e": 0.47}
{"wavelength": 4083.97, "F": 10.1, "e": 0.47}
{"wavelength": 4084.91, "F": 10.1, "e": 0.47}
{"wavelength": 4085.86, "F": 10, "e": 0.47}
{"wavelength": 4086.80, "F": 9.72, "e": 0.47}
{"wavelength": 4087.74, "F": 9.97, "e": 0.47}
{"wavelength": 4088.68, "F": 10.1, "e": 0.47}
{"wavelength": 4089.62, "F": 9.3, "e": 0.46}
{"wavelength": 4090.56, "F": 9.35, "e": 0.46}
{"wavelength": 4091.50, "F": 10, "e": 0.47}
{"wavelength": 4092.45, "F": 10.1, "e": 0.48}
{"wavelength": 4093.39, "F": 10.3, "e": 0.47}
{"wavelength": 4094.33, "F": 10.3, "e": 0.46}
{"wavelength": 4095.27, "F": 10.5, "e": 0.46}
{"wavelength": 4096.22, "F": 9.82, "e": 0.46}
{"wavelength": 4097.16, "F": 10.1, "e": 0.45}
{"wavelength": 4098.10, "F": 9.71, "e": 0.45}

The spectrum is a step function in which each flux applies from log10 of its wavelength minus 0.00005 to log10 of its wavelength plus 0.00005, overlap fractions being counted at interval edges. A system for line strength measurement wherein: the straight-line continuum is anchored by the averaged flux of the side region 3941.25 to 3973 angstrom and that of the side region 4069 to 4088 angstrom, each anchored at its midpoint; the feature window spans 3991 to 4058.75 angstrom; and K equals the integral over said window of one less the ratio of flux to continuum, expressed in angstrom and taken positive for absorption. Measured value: 9.9 angstrom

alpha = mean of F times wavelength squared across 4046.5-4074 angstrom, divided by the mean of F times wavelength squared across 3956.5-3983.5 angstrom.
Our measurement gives 0.7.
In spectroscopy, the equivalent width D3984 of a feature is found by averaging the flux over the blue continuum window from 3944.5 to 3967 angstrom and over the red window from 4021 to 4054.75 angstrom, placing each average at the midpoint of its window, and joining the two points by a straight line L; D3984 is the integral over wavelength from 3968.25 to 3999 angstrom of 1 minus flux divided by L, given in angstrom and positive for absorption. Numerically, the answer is 2.1 angstrom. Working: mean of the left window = 16.2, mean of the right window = 10.6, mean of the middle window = 13.4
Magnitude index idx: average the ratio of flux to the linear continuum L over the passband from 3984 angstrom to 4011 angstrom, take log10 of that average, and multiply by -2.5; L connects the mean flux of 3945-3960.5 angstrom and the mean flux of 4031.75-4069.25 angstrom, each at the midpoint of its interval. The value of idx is 0.16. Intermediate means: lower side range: 16.6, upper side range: 10.3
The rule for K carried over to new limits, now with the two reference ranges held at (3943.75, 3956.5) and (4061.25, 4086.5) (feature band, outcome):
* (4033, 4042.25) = 1.2 angstrom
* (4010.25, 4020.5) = 1.8 angstrom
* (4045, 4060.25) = 1.7 angstrom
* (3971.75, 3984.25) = 1.2 angstrom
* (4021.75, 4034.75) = 1.8 angstrom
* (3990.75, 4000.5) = 1.8 angstrom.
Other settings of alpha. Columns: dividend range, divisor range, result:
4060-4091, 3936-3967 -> 0.63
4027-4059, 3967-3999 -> 0.80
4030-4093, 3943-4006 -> 0.75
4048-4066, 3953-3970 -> 0.69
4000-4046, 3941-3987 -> 0.73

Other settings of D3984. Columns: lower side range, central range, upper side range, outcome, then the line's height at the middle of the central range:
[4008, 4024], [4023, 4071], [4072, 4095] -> 1.2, 10.7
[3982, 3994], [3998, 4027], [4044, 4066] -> 2.1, 11.9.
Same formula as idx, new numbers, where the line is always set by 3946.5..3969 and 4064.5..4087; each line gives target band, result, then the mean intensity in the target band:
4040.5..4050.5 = 0.15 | 10.1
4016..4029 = 0.15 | 11.1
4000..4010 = 0.21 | 11.2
